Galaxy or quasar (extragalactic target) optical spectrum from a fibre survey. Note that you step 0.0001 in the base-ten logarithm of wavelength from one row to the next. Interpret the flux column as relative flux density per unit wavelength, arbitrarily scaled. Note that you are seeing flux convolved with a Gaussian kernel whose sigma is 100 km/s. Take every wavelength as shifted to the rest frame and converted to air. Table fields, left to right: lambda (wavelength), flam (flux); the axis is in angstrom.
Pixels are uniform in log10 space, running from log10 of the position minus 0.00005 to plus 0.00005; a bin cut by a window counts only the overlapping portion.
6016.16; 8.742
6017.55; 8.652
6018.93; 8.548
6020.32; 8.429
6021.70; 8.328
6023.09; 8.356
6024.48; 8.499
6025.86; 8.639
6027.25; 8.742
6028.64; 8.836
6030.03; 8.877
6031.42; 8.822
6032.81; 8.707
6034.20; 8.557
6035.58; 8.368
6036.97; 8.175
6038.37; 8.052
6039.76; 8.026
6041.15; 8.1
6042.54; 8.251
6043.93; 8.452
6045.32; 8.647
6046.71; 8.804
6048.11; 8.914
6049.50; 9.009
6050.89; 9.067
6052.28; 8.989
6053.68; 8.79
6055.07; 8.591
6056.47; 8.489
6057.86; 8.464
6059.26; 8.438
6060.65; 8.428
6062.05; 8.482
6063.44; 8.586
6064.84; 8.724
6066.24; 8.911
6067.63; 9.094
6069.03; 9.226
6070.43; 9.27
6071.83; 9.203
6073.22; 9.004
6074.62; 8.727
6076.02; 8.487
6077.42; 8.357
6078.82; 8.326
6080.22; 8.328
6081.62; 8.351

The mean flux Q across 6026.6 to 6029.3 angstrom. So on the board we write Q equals 8.78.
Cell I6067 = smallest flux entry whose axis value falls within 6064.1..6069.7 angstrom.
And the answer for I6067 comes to 8.724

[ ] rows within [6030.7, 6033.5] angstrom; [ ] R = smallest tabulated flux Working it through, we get 8.707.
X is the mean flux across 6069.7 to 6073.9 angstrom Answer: 9.17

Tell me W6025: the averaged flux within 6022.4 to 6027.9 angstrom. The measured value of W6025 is 8.56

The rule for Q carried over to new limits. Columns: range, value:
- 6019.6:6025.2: 8.41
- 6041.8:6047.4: 8.54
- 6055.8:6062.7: 8.46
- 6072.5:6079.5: 8.59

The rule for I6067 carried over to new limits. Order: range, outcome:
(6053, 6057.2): 8.489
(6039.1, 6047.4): 8.026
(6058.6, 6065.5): 8.428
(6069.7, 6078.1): 8.357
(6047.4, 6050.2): 8.914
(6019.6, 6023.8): 8.328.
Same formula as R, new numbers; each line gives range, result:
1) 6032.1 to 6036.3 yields 8.368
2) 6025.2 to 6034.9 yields 8.557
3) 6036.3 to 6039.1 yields 8.052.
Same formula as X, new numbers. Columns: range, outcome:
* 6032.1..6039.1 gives 8.37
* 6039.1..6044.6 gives 8.21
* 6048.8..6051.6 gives 9.07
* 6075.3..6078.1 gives 8.42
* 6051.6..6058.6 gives 8.65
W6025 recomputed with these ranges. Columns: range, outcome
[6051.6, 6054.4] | 8.88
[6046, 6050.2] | 8.91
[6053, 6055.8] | 8.68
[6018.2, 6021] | 8.5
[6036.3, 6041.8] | 8.08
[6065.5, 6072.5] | 9.13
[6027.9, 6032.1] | 8.83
